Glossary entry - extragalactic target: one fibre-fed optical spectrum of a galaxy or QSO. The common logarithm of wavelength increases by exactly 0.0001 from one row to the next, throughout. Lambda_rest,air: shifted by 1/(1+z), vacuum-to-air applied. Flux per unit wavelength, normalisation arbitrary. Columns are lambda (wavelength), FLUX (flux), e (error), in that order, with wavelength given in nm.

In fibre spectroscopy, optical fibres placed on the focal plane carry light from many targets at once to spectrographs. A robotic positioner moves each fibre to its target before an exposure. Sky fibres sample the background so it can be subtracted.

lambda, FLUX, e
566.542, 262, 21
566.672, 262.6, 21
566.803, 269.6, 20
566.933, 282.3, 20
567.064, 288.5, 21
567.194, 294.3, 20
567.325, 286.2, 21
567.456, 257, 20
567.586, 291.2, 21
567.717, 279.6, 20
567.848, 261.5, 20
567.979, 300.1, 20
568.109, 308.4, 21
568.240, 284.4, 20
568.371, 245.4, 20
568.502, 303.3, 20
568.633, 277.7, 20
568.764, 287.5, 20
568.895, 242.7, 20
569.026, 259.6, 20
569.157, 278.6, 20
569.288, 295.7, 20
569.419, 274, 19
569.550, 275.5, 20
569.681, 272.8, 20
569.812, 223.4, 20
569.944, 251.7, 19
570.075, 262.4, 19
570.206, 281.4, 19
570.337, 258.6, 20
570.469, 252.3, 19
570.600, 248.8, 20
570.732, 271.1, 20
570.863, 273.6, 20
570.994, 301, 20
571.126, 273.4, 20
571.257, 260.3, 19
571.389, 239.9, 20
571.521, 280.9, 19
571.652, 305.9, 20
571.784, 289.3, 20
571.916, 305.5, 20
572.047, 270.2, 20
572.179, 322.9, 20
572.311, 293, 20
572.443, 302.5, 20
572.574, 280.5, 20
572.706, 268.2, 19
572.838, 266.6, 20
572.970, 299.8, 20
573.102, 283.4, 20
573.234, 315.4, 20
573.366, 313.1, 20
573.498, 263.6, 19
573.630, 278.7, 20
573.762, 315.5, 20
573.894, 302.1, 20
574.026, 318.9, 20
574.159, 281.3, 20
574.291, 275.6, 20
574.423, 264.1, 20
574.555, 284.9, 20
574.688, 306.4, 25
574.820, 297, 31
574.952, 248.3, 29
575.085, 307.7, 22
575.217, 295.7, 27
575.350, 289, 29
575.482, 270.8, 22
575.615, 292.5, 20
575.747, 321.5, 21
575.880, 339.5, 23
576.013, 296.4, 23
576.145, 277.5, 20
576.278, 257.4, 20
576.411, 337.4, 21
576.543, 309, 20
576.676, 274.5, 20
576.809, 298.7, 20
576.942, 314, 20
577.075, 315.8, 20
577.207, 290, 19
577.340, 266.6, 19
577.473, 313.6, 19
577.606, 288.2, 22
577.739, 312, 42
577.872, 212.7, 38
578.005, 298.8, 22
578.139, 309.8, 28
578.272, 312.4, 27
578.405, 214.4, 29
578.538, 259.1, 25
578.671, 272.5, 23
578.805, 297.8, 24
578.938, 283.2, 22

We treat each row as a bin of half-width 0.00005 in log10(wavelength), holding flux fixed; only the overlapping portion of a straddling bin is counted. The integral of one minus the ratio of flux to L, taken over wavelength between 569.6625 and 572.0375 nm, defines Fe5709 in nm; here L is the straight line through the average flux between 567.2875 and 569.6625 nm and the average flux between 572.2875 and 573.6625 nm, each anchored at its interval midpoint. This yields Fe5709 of 0.12 nm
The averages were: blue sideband 278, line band 270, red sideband 288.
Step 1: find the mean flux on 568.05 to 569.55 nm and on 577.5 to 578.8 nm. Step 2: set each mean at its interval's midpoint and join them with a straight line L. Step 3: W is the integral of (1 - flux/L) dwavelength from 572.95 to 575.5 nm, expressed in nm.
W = -0.12 nm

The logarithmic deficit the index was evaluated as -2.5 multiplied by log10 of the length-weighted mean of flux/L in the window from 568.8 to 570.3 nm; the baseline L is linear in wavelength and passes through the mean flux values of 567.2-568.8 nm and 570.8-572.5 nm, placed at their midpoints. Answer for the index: 0.07 mag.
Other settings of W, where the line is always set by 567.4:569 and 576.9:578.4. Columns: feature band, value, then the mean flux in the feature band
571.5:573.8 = -0.07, 292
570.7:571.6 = 0.03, 272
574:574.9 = -0.01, 288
